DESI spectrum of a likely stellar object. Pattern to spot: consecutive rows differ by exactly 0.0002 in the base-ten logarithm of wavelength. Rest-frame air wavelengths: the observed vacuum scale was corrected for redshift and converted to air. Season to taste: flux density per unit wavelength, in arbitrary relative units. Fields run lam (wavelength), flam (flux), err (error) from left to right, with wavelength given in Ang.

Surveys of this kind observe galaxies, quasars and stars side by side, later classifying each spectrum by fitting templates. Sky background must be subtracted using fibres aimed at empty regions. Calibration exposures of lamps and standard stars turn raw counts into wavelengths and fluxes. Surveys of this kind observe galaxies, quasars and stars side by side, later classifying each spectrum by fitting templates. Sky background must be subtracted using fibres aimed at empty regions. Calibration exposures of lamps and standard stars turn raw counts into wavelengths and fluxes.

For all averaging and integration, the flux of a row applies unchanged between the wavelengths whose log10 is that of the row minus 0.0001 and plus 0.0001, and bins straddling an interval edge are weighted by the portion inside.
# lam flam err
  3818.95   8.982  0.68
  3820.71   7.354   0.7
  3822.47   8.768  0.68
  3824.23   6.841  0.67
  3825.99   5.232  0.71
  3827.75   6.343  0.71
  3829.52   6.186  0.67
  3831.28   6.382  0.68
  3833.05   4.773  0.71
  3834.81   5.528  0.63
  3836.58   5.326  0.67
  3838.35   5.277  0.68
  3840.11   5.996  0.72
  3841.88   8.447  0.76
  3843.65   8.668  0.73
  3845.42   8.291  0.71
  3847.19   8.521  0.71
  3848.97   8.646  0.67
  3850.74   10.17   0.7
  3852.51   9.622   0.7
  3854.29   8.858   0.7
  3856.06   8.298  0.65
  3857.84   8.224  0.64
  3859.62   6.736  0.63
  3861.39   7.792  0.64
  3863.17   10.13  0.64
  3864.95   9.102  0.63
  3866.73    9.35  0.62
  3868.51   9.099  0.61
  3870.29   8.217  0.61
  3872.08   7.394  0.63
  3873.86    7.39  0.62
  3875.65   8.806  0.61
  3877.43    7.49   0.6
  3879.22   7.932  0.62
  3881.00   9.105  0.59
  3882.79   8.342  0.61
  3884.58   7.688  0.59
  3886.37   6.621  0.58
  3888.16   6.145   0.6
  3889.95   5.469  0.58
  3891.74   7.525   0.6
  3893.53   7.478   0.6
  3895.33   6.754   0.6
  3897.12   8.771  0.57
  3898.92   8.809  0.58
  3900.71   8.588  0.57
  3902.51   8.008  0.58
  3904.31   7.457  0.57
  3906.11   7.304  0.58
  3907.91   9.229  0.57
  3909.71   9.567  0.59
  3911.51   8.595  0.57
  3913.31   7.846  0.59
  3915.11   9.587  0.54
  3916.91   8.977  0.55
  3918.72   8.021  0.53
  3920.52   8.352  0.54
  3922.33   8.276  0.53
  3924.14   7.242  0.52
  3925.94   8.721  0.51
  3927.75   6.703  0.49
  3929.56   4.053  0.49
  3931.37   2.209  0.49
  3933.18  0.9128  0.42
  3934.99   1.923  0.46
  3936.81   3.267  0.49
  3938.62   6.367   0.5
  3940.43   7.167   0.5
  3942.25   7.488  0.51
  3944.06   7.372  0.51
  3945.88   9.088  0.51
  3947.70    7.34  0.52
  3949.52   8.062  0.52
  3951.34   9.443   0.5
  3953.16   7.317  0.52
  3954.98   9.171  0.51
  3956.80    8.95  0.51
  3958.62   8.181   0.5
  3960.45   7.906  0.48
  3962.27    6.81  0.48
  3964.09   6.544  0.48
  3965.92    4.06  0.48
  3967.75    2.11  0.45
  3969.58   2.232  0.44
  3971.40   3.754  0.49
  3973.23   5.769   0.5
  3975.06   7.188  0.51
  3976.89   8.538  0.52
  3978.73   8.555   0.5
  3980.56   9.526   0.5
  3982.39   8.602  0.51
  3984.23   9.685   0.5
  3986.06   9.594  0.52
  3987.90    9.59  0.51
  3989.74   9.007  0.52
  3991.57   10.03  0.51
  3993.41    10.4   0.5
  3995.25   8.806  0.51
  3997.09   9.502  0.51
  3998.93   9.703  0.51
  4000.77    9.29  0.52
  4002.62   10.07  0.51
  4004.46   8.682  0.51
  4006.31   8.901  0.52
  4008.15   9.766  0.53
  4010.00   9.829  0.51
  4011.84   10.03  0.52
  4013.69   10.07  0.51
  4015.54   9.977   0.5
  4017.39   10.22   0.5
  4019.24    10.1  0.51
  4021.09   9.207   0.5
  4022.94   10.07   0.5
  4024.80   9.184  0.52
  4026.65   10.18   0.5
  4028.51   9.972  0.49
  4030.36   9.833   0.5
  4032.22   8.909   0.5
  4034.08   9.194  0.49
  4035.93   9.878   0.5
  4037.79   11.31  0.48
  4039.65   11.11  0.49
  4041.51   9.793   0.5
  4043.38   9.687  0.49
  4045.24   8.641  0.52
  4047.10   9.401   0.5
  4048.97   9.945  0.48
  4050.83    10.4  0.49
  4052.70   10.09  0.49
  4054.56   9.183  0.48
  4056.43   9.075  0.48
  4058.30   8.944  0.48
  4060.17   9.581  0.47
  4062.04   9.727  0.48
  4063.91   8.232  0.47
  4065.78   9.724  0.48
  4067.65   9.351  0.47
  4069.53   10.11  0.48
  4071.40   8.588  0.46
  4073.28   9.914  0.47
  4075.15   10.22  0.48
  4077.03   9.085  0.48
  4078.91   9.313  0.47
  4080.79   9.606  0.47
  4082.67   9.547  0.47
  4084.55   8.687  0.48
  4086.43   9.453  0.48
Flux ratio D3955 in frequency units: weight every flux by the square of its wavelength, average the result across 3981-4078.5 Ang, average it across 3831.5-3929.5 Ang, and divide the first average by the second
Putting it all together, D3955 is 1.3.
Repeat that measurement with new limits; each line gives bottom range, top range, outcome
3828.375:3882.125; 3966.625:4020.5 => 1.17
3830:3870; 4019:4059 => 1.36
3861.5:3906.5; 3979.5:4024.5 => 1.28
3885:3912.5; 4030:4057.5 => 1.35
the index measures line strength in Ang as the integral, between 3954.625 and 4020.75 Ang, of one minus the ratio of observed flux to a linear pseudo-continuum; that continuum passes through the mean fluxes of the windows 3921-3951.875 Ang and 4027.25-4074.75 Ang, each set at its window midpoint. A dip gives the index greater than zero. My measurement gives -4.96 Ang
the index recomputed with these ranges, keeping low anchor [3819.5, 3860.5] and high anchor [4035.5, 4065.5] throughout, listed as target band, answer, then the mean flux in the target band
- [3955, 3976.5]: 6.8 Ang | 5.98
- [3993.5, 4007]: -0.3 Ang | 9.35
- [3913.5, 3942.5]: 7.3 Ang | 6.21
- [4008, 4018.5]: -0.8 Ang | 10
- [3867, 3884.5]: -1.1 Ang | 8.21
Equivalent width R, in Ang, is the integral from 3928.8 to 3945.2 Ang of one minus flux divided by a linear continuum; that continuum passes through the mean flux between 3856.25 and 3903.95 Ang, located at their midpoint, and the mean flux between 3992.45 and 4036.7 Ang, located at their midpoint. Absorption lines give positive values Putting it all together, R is 7.7 Ang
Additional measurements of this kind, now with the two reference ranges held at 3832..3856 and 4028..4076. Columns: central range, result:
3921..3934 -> 4.4 Ang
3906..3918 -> -0.8 Ang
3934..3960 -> 4.2 Ang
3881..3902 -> 1.3 Ang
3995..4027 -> -1.4 Ang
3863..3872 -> -1.3 Ang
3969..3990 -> 2.9 Ang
